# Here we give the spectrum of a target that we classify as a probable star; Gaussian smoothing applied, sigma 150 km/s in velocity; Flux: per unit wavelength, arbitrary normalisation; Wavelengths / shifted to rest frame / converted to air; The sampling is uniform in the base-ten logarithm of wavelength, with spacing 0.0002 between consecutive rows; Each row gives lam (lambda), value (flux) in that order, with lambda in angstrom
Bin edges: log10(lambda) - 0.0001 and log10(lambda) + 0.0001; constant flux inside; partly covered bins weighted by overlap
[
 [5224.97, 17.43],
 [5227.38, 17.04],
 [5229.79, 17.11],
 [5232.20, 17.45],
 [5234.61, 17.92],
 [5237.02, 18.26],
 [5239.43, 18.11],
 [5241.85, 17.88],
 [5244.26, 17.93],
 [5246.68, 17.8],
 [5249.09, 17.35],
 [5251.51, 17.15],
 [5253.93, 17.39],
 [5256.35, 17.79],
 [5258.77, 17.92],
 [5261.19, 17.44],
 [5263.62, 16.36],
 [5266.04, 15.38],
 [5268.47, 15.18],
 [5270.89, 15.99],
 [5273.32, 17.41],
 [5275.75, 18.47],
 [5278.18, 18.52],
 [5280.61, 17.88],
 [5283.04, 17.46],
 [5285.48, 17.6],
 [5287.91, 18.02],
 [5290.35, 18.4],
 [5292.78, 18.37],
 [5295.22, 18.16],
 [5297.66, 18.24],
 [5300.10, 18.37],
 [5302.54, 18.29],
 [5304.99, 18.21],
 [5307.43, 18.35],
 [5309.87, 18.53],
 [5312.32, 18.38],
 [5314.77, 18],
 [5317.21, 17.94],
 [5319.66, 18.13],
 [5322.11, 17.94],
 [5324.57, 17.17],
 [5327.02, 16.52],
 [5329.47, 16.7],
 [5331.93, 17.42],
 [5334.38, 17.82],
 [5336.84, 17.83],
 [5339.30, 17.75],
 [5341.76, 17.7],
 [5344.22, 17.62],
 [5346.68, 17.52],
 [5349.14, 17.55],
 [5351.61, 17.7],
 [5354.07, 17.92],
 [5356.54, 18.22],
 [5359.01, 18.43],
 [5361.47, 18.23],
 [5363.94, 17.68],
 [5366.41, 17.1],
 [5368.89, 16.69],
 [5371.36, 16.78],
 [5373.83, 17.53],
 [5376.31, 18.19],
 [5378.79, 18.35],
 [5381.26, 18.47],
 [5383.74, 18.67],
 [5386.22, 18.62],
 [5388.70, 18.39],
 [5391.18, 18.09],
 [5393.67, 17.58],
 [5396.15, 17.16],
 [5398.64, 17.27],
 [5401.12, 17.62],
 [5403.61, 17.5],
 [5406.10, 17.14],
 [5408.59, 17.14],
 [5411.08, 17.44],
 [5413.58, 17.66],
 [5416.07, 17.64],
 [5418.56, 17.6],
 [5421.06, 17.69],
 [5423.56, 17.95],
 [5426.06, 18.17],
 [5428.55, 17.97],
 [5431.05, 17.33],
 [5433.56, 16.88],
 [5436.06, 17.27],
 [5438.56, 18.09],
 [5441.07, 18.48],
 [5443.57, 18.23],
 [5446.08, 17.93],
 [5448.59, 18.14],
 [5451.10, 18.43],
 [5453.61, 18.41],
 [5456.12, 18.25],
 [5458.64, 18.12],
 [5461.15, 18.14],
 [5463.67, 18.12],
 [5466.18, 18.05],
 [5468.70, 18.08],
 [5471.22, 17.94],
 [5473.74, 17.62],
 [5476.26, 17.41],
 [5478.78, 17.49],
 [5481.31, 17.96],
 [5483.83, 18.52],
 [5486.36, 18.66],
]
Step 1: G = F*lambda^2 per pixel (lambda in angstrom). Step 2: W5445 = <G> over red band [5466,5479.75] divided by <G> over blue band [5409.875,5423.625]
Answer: 1.03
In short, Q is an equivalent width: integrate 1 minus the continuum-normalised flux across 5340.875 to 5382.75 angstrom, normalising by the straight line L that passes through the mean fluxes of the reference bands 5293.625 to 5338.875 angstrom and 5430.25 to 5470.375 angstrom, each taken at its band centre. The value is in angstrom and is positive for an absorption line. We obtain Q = 0.4 angstrom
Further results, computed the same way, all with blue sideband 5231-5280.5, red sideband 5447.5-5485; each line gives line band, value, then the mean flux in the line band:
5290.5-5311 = -0.9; 18.3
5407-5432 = 0.3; 17.7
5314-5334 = 0.1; 17.5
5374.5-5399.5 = -0.4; 18.1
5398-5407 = 0.2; 17.4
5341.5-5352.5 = 0.0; 17.6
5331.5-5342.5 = 0.0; 17.7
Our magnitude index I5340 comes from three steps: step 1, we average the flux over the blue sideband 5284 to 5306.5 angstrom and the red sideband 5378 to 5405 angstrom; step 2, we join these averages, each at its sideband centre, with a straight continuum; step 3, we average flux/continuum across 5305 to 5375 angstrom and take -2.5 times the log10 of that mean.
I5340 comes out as 0.02 mag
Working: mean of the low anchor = 18.2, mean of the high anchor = 18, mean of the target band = 17.7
